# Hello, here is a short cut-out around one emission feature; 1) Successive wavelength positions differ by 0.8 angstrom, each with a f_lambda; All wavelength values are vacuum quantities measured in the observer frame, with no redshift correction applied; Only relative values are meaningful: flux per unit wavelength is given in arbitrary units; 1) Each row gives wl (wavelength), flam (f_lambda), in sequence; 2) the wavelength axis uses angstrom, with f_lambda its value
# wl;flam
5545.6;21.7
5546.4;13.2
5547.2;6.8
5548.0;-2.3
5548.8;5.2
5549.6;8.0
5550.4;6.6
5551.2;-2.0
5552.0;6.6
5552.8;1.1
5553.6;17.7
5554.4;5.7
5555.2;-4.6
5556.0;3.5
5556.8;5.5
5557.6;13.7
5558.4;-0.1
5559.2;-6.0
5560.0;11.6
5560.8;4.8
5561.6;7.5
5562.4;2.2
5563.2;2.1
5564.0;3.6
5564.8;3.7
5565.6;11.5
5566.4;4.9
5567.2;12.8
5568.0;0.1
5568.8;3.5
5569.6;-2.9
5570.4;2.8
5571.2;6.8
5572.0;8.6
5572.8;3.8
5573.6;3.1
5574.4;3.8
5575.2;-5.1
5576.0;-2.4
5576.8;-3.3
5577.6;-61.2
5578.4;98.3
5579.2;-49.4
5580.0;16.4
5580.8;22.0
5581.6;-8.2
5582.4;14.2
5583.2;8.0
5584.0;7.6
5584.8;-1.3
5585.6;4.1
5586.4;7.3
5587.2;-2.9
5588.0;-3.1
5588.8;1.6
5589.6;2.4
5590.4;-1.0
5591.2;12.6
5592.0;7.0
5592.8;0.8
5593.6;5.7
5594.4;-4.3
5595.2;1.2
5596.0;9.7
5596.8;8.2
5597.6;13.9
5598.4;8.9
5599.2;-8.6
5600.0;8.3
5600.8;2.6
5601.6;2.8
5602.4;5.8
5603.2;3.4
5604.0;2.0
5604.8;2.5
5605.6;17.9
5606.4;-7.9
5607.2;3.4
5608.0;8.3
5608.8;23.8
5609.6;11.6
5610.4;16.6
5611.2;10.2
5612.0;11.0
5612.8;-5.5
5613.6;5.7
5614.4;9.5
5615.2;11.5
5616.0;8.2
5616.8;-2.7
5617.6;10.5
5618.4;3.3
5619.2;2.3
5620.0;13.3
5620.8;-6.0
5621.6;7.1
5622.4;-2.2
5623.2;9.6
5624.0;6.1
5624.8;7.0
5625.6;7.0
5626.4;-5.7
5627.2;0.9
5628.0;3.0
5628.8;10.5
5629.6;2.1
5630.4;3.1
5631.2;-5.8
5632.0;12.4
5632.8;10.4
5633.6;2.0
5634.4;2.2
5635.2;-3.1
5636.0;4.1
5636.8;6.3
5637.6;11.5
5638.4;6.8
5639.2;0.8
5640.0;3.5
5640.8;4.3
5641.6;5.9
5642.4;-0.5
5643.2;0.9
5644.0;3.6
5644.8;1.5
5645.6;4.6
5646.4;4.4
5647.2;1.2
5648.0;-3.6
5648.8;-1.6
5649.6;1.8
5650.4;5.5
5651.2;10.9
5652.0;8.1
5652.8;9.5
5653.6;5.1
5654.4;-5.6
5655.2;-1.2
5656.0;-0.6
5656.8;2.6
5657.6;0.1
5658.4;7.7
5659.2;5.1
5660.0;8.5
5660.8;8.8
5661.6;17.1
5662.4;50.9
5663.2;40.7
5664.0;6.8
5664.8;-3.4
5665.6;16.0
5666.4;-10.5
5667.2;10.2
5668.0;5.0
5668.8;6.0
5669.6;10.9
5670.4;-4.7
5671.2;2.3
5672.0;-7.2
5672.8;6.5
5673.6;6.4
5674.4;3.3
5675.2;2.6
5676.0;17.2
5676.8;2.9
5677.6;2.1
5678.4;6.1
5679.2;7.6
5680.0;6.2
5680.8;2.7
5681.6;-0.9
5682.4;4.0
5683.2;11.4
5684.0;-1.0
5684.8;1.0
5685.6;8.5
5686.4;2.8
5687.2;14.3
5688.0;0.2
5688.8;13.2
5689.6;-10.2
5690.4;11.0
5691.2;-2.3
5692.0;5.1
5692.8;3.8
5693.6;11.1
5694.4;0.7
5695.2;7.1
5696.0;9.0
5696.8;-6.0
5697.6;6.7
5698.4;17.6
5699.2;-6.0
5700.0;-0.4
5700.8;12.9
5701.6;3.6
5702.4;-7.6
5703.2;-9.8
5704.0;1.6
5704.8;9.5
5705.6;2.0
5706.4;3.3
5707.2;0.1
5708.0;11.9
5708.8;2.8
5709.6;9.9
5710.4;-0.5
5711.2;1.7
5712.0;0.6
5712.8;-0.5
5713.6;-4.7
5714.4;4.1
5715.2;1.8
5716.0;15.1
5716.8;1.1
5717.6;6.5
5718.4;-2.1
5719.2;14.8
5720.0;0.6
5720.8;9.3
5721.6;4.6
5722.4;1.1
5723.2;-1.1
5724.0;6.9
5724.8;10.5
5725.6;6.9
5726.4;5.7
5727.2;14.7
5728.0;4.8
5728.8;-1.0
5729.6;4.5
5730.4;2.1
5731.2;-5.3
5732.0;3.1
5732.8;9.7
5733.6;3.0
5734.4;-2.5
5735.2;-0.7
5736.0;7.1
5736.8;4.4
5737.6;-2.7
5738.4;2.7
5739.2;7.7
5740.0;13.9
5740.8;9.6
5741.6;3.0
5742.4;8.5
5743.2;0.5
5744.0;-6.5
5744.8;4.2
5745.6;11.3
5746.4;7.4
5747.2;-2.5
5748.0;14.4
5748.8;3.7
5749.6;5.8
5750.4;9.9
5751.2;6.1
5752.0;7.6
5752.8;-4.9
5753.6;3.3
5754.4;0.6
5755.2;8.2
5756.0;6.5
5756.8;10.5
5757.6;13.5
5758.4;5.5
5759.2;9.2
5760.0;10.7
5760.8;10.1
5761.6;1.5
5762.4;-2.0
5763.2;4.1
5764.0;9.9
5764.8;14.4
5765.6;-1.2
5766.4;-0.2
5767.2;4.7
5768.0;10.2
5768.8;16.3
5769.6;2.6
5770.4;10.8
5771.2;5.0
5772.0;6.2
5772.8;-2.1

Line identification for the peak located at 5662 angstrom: [O III] 5007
